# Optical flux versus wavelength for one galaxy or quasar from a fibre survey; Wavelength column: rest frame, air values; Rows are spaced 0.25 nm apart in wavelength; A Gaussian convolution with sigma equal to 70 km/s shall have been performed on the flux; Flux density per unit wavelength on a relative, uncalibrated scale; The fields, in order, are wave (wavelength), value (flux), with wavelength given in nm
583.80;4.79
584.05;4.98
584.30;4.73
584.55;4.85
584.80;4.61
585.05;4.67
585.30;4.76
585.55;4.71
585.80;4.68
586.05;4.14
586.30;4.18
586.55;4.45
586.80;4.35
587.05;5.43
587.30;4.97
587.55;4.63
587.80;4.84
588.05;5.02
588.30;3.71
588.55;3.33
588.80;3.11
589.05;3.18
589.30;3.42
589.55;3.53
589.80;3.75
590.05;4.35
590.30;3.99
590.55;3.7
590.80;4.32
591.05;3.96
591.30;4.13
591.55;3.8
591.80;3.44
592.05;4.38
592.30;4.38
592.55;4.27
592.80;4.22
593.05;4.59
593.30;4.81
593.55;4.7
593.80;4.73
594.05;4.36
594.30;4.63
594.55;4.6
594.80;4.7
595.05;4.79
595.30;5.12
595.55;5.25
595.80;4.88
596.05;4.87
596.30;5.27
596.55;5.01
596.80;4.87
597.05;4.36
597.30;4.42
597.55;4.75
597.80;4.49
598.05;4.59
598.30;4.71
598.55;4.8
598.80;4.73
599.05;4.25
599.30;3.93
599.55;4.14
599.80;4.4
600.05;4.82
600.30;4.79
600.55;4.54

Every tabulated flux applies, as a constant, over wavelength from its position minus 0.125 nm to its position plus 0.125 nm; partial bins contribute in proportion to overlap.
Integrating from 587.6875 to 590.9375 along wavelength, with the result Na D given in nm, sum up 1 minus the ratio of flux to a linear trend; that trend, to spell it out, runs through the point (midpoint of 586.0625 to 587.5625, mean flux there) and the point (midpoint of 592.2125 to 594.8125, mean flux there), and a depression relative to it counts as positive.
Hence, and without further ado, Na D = 0.52 nm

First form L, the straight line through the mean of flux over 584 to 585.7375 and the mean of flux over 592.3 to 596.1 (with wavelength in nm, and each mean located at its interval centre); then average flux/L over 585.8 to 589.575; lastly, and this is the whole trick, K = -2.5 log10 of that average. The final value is 0.13 mag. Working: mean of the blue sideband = 4.75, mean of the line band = 4.19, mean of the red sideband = 4.69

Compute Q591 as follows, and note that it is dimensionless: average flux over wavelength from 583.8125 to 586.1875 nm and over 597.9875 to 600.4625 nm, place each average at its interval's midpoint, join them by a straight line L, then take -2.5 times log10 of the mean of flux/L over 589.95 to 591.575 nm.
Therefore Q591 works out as 0.14 mag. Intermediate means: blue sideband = 4.68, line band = 4.05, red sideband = 4.51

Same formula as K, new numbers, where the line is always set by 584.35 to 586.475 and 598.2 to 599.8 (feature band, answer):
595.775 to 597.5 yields -0.08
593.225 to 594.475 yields -0.04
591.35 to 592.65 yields 0.11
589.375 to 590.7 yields 0.17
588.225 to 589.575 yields 0.33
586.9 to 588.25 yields -0.08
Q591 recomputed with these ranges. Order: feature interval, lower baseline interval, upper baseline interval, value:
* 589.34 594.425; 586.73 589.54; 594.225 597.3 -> 0.08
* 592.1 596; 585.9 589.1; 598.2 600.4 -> -0.06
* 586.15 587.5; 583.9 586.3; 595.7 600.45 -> 0.00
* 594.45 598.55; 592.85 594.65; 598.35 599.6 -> -0.07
